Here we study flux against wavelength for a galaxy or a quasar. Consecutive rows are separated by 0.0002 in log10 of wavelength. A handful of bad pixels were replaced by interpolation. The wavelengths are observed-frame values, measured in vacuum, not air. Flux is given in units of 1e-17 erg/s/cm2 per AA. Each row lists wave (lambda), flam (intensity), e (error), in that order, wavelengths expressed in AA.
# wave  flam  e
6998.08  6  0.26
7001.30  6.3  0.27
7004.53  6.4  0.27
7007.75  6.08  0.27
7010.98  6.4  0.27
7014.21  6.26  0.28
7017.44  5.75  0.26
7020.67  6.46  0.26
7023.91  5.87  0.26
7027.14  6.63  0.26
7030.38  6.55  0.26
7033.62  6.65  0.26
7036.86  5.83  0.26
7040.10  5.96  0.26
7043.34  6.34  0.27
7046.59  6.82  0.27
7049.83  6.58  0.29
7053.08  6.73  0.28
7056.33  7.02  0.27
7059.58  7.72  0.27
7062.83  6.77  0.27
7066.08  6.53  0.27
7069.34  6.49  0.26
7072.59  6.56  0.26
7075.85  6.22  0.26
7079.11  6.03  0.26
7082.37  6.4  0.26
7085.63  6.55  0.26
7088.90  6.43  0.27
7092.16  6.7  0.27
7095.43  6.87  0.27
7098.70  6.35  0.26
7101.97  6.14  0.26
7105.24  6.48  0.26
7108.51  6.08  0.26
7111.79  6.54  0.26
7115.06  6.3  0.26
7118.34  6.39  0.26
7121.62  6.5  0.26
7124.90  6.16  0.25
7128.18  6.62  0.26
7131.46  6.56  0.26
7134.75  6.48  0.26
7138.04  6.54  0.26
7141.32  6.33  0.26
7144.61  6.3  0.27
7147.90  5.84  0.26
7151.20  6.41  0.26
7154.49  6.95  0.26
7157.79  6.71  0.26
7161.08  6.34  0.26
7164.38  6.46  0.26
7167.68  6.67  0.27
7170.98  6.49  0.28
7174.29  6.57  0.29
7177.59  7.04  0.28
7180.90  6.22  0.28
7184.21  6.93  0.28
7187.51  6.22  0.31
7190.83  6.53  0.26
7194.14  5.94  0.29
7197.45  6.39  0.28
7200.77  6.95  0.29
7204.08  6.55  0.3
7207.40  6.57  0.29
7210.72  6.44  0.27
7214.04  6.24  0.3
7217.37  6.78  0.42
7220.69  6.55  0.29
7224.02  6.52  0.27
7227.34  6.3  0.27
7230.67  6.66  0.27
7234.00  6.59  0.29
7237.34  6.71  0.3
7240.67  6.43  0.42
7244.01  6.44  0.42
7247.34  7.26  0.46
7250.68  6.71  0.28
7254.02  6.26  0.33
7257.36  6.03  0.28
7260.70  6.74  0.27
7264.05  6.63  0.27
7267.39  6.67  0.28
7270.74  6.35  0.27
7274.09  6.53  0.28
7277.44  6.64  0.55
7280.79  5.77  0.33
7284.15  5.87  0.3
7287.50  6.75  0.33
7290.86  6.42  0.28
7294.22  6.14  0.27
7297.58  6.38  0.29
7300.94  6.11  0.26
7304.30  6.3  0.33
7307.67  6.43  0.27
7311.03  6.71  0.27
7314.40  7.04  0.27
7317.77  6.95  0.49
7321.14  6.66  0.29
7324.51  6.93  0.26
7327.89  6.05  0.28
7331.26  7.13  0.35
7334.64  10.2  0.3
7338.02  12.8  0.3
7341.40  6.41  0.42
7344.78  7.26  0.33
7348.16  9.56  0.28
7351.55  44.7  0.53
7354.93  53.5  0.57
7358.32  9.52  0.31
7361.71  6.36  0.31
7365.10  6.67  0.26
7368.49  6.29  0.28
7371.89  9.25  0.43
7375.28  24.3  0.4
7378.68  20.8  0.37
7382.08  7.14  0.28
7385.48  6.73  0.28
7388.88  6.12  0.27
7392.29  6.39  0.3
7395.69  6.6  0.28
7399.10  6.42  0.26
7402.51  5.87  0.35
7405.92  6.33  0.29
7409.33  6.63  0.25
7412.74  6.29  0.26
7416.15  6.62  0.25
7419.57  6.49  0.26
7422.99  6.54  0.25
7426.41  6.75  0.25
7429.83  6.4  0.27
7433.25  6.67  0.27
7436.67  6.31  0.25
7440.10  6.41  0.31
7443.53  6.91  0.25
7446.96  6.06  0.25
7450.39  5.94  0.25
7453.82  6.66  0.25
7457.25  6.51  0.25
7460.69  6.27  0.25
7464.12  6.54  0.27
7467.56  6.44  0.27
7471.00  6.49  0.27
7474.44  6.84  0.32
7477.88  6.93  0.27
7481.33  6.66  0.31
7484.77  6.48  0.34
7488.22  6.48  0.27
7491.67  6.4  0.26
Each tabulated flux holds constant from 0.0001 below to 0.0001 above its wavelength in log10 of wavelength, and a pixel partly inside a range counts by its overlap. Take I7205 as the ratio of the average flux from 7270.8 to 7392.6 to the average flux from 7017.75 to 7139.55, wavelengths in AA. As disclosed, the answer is 1.6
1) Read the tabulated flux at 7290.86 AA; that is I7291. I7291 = 6.42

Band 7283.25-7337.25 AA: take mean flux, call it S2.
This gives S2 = 6.87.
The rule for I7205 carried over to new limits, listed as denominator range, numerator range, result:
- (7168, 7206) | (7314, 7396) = 1.87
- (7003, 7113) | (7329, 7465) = 1.53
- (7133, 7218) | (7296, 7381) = 1.85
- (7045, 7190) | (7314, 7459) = 1.49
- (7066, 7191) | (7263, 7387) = 1.59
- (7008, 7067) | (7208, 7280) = 1.01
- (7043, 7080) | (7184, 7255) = 0.98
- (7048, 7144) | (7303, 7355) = 1.78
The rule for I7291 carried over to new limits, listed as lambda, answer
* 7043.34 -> 6.34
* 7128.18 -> 6.62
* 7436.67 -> 6.31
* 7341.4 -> 6.41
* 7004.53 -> 6.4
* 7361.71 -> 6.36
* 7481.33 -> 6.66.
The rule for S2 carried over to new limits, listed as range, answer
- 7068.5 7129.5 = 6.41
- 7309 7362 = 13.1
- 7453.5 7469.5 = 6.47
